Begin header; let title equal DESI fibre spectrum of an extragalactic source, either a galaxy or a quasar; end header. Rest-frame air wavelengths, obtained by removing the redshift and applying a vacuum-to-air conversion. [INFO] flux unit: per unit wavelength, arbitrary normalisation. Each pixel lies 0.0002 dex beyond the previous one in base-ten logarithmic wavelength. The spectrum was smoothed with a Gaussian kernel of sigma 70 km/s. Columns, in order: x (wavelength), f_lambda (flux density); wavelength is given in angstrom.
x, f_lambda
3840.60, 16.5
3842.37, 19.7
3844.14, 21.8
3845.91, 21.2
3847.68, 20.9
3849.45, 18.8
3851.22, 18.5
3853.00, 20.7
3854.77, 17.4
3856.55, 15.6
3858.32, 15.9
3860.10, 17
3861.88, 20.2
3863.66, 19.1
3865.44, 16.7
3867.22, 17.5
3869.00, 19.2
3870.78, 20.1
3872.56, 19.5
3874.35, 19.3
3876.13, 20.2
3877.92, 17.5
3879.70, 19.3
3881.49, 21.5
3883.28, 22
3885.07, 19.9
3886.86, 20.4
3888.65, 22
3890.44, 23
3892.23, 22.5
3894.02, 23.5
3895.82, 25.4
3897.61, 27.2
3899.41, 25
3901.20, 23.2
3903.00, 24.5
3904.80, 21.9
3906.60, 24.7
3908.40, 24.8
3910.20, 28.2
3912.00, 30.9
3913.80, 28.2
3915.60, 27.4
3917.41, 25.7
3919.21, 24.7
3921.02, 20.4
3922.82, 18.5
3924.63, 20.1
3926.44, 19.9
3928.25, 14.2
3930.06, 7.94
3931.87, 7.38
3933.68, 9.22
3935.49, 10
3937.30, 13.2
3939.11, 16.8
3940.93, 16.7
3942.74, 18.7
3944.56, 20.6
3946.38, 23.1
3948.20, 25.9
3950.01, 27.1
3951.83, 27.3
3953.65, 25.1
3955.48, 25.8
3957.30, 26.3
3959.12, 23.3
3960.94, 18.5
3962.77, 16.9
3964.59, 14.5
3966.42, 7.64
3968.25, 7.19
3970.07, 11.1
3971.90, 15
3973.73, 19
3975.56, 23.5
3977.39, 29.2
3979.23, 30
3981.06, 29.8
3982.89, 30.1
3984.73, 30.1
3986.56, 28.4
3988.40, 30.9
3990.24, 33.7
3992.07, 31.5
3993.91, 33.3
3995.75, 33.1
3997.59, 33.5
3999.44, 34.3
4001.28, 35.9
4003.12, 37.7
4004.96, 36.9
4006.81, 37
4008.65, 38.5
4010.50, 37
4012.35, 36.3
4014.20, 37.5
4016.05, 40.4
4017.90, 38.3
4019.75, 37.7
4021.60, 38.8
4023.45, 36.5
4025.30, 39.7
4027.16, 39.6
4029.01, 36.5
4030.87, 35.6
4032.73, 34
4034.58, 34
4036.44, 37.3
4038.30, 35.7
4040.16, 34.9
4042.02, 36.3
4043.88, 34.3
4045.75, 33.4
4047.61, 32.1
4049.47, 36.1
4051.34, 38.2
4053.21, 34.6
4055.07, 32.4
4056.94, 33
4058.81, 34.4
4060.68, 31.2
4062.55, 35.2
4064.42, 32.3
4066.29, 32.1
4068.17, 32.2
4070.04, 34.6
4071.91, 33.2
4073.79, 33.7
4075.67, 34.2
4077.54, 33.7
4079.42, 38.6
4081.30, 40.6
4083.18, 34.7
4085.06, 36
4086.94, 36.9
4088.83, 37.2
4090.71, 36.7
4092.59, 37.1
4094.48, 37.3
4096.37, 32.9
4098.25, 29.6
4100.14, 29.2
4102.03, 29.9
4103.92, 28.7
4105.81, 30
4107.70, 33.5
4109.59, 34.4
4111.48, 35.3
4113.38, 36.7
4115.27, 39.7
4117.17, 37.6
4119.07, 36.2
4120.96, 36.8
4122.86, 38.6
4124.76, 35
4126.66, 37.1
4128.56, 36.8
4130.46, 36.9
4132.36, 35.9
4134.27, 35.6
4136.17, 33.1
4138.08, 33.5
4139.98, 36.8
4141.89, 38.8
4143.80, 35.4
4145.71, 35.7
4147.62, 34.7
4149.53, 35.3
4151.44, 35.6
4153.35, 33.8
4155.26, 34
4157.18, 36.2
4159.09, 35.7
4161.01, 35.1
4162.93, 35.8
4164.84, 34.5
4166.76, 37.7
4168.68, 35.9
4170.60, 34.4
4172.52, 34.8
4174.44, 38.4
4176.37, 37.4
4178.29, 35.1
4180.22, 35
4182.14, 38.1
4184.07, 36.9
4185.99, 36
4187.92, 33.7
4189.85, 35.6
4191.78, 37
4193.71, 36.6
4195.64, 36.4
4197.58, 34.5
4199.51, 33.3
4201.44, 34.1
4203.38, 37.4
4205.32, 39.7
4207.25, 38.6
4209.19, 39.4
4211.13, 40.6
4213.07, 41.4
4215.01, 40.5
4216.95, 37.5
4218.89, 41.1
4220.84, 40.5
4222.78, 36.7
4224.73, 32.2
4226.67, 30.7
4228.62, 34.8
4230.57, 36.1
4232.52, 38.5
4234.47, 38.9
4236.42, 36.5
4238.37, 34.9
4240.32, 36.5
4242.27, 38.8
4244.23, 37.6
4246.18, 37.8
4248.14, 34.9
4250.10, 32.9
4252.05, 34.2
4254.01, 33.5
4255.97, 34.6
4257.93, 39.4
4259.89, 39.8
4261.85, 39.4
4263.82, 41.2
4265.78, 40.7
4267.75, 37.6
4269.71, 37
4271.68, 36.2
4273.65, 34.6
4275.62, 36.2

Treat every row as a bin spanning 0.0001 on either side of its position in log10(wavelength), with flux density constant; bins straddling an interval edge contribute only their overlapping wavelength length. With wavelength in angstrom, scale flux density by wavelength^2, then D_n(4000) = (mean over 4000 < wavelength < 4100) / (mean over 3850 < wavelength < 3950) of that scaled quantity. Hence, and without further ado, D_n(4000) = 1.89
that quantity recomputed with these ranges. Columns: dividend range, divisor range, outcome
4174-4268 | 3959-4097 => 1.25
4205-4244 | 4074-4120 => 1.15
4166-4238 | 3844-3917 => 2.00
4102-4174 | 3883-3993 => 1.78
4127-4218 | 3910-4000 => 1.80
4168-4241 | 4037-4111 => 1.15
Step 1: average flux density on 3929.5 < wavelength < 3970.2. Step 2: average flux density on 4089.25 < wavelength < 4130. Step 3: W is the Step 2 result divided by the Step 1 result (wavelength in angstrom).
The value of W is 1.98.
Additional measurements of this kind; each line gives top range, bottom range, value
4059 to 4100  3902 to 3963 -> 1.65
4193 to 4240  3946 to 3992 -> 1.59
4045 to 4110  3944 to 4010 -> 1.28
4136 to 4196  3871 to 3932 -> 1.63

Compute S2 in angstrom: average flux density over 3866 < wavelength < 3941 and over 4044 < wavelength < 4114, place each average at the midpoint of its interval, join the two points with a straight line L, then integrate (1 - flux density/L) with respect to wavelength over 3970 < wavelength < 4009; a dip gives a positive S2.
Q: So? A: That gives -4.4 angstrom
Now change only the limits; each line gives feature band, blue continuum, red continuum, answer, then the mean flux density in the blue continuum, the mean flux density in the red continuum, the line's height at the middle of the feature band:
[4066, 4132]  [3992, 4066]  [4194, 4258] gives 1.9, 35.6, 36.8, 36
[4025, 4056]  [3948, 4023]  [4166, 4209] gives -4.7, 28.7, 36.3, 30.8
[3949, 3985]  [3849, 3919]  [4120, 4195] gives 5.9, 21.7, 35.9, 26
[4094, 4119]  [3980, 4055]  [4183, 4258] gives 1.6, 35.2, 36.6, 35.8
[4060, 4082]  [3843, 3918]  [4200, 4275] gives -3.2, 21.6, 37.2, 30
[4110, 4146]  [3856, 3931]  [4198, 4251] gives -4.3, 21.3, 37.1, 32.5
